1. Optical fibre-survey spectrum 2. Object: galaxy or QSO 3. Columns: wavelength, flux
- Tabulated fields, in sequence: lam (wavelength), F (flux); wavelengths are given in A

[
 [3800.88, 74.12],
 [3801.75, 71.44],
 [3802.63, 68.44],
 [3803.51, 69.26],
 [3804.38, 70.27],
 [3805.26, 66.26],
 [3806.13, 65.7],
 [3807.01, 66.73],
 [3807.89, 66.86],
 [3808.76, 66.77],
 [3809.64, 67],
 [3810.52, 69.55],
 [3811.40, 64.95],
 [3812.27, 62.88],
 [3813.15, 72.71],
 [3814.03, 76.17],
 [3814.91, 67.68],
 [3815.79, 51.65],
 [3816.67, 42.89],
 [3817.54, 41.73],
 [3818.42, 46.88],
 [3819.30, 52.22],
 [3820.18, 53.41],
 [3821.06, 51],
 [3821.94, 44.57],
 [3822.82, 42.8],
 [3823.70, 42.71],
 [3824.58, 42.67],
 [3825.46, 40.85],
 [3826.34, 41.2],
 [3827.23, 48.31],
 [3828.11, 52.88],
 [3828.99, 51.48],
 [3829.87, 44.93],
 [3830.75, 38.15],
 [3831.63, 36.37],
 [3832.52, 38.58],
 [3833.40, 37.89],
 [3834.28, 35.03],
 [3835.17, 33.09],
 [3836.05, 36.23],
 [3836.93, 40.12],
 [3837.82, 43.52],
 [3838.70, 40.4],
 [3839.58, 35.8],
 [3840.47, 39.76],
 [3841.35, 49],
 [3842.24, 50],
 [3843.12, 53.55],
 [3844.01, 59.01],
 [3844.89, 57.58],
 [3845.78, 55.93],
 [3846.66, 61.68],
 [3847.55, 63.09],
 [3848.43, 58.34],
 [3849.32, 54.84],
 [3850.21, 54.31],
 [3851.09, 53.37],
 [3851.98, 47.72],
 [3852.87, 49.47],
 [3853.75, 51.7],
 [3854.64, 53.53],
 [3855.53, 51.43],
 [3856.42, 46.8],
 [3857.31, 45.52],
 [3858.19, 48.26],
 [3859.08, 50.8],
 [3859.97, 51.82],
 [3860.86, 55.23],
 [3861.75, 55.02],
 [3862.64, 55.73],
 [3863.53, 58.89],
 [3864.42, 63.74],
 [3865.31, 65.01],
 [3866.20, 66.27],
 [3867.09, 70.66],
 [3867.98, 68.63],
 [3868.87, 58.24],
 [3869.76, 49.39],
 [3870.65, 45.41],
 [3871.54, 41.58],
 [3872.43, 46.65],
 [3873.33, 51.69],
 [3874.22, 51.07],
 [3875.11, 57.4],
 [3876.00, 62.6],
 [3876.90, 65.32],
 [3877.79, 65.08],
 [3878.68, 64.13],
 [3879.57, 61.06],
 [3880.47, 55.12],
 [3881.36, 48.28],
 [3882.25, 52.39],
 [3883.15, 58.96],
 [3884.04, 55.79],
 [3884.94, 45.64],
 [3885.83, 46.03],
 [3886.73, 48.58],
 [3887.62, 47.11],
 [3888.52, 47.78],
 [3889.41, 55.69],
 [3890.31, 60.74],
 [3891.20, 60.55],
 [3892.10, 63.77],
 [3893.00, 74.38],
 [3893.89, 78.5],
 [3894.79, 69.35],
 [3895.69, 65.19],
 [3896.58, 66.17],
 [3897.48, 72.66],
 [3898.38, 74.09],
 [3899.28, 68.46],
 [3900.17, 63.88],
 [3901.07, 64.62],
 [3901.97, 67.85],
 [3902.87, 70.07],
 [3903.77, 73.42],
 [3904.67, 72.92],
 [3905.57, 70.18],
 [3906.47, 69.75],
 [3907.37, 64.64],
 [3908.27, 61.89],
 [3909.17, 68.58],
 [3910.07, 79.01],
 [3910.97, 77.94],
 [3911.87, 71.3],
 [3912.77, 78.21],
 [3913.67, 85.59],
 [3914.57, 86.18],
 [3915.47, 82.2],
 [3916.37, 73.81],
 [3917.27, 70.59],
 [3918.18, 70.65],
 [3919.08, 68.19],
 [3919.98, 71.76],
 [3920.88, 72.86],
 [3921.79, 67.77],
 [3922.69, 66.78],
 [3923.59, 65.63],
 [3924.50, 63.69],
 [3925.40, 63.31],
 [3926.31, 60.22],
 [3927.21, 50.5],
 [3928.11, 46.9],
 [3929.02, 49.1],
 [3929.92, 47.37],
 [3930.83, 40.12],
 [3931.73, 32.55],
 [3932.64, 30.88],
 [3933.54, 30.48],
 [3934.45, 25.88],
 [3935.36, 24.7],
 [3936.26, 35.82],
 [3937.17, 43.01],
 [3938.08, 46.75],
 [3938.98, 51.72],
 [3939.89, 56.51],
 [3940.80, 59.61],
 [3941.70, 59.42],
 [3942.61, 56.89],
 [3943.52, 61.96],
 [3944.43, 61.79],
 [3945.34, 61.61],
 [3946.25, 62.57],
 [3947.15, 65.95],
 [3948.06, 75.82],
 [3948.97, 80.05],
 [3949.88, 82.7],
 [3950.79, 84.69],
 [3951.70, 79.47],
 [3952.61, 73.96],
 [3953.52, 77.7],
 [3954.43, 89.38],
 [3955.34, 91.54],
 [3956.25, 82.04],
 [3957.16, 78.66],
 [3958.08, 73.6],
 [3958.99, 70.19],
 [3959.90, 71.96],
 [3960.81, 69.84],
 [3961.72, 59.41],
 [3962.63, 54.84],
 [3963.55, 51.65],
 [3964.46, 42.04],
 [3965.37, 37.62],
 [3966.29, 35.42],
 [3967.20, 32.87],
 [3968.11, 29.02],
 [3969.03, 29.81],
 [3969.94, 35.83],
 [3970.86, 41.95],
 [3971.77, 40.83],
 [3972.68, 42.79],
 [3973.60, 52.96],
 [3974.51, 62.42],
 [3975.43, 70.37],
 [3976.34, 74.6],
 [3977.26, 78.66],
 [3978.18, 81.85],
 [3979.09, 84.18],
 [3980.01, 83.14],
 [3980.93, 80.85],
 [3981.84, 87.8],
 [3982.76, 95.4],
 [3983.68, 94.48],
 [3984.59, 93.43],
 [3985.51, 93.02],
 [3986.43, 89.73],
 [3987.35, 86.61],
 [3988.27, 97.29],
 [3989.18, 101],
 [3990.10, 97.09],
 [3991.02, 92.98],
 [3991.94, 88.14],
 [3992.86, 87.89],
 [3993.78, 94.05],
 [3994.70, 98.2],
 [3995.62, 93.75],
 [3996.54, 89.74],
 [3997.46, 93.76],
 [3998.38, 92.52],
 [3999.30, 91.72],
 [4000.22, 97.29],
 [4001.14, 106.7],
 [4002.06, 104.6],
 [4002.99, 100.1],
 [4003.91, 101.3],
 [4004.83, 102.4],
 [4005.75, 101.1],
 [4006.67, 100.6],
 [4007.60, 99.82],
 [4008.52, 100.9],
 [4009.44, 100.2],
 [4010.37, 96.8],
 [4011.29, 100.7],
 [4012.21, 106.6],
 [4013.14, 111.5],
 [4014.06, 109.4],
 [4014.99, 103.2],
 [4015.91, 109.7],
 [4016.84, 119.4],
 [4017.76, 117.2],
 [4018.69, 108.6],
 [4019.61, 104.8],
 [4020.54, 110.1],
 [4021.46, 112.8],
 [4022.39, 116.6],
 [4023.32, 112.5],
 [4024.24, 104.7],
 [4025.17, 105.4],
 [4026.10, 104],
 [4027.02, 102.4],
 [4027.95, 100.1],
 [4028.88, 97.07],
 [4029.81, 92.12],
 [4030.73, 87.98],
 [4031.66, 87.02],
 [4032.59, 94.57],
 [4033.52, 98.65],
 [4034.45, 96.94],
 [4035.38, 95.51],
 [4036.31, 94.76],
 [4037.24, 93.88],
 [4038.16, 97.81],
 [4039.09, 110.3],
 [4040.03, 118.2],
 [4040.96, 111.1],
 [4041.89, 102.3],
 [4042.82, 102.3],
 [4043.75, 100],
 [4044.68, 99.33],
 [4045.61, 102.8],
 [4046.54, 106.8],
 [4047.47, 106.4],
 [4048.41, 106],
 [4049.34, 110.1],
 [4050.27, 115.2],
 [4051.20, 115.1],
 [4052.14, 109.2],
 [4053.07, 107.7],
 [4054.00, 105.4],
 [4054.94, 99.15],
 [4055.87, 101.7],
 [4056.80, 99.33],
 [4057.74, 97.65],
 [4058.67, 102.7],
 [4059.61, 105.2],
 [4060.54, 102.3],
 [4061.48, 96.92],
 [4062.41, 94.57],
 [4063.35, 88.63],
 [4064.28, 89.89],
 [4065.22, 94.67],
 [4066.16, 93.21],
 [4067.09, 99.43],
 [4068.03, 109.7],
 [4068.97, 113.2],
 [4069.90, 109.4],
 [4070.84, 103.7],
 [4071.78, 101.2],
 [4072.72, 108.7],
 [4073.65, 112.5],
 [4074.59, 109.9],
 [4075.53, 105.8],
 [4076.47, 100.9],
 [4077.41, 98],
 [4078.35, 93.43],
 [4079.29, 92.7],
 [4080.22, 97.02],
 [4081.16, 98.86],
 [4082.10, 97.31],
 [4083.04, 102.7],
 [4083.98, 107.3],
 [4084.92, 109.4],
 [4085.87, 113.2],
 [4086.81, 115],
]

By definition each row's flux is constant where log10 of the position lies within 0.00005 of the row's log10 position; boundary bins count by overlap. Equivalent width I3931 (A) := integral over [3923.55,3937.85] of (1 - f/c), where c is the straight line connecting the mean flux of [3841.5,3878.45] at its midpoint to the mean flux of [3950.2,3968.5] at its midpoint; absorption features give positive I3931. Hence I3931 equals 4.2 A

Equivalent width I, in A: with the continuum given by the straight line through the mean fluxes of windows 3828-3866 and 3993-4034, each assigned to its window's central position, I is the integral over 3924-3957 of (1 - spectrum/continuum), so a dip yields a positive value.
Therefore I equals 8.6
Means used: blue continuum 49.5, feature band 58.7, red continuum 102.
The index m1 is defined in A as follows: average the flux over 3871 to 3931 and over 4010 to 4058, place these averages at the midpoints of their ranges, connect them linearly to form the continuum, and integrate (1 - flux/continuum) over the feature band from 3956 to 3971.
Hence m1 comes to 5.4 A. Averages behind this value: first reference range 63.4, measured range 52.5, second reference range 104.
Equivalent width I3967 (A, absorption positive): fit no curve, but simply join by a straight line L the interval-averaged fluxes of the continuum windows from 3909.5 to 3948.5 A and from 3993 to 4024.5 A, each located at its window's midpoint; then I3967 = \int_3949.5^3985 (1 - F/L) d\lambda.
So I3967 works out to 5.94 A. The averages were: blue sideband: 59.4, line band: 66.6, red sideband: 103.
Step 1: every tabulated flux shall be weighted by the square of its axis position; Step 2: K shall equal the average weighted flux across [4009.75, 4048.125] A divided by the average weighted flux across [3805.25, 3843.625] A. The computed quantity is 2.3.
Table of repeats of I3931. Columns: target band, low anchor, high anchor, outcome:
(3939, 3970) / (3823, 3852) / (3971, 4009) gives 5.98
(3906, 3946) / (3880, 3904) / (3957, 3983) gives 0.82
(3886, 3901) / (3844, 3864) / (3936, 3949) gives -2.00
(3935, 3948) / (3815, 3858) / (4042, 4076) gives 3.46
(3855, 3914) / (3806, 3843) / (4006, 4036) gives 4.66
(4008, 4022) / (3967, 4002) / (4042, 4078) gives -2.91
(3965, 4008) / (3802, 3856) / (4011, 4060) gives 5.77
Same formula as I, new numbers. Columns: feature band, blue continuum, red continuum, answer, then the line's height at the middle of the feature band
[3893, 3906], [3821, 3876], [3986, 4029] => -0.7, 66.4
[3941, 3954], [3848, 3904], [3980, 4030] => 1.8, 81.2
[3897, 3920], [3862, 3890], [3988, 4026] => -1.7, 67.3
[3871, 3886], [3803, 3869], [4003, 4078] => 2.1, 63.5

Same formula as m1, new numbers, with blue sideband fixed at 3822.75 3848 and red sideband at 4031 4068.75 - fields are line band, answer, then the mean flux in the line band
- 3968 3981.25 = 3.59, 59.8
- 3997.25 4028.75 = -4.29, 104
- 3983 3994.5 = -1.03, 93.1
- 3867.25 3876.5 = 0.17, 53.8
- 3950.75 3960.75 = -0.25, 78.8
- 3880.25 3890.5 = 1.21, 51.6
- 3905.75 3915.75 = -1.48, 74.8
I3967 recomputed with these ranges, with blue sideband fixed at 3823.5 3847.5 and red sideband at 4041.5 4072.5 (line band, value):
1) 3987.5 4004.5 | -1.8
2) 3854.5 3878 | -1.1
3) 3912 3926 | -1.2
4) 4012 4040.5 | -2.8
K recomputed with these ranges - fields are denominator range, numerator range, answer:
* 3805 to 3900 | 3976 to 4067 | 1.99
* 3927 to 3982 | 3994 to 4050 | 1.81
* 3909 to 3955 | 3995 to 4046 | 1.71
